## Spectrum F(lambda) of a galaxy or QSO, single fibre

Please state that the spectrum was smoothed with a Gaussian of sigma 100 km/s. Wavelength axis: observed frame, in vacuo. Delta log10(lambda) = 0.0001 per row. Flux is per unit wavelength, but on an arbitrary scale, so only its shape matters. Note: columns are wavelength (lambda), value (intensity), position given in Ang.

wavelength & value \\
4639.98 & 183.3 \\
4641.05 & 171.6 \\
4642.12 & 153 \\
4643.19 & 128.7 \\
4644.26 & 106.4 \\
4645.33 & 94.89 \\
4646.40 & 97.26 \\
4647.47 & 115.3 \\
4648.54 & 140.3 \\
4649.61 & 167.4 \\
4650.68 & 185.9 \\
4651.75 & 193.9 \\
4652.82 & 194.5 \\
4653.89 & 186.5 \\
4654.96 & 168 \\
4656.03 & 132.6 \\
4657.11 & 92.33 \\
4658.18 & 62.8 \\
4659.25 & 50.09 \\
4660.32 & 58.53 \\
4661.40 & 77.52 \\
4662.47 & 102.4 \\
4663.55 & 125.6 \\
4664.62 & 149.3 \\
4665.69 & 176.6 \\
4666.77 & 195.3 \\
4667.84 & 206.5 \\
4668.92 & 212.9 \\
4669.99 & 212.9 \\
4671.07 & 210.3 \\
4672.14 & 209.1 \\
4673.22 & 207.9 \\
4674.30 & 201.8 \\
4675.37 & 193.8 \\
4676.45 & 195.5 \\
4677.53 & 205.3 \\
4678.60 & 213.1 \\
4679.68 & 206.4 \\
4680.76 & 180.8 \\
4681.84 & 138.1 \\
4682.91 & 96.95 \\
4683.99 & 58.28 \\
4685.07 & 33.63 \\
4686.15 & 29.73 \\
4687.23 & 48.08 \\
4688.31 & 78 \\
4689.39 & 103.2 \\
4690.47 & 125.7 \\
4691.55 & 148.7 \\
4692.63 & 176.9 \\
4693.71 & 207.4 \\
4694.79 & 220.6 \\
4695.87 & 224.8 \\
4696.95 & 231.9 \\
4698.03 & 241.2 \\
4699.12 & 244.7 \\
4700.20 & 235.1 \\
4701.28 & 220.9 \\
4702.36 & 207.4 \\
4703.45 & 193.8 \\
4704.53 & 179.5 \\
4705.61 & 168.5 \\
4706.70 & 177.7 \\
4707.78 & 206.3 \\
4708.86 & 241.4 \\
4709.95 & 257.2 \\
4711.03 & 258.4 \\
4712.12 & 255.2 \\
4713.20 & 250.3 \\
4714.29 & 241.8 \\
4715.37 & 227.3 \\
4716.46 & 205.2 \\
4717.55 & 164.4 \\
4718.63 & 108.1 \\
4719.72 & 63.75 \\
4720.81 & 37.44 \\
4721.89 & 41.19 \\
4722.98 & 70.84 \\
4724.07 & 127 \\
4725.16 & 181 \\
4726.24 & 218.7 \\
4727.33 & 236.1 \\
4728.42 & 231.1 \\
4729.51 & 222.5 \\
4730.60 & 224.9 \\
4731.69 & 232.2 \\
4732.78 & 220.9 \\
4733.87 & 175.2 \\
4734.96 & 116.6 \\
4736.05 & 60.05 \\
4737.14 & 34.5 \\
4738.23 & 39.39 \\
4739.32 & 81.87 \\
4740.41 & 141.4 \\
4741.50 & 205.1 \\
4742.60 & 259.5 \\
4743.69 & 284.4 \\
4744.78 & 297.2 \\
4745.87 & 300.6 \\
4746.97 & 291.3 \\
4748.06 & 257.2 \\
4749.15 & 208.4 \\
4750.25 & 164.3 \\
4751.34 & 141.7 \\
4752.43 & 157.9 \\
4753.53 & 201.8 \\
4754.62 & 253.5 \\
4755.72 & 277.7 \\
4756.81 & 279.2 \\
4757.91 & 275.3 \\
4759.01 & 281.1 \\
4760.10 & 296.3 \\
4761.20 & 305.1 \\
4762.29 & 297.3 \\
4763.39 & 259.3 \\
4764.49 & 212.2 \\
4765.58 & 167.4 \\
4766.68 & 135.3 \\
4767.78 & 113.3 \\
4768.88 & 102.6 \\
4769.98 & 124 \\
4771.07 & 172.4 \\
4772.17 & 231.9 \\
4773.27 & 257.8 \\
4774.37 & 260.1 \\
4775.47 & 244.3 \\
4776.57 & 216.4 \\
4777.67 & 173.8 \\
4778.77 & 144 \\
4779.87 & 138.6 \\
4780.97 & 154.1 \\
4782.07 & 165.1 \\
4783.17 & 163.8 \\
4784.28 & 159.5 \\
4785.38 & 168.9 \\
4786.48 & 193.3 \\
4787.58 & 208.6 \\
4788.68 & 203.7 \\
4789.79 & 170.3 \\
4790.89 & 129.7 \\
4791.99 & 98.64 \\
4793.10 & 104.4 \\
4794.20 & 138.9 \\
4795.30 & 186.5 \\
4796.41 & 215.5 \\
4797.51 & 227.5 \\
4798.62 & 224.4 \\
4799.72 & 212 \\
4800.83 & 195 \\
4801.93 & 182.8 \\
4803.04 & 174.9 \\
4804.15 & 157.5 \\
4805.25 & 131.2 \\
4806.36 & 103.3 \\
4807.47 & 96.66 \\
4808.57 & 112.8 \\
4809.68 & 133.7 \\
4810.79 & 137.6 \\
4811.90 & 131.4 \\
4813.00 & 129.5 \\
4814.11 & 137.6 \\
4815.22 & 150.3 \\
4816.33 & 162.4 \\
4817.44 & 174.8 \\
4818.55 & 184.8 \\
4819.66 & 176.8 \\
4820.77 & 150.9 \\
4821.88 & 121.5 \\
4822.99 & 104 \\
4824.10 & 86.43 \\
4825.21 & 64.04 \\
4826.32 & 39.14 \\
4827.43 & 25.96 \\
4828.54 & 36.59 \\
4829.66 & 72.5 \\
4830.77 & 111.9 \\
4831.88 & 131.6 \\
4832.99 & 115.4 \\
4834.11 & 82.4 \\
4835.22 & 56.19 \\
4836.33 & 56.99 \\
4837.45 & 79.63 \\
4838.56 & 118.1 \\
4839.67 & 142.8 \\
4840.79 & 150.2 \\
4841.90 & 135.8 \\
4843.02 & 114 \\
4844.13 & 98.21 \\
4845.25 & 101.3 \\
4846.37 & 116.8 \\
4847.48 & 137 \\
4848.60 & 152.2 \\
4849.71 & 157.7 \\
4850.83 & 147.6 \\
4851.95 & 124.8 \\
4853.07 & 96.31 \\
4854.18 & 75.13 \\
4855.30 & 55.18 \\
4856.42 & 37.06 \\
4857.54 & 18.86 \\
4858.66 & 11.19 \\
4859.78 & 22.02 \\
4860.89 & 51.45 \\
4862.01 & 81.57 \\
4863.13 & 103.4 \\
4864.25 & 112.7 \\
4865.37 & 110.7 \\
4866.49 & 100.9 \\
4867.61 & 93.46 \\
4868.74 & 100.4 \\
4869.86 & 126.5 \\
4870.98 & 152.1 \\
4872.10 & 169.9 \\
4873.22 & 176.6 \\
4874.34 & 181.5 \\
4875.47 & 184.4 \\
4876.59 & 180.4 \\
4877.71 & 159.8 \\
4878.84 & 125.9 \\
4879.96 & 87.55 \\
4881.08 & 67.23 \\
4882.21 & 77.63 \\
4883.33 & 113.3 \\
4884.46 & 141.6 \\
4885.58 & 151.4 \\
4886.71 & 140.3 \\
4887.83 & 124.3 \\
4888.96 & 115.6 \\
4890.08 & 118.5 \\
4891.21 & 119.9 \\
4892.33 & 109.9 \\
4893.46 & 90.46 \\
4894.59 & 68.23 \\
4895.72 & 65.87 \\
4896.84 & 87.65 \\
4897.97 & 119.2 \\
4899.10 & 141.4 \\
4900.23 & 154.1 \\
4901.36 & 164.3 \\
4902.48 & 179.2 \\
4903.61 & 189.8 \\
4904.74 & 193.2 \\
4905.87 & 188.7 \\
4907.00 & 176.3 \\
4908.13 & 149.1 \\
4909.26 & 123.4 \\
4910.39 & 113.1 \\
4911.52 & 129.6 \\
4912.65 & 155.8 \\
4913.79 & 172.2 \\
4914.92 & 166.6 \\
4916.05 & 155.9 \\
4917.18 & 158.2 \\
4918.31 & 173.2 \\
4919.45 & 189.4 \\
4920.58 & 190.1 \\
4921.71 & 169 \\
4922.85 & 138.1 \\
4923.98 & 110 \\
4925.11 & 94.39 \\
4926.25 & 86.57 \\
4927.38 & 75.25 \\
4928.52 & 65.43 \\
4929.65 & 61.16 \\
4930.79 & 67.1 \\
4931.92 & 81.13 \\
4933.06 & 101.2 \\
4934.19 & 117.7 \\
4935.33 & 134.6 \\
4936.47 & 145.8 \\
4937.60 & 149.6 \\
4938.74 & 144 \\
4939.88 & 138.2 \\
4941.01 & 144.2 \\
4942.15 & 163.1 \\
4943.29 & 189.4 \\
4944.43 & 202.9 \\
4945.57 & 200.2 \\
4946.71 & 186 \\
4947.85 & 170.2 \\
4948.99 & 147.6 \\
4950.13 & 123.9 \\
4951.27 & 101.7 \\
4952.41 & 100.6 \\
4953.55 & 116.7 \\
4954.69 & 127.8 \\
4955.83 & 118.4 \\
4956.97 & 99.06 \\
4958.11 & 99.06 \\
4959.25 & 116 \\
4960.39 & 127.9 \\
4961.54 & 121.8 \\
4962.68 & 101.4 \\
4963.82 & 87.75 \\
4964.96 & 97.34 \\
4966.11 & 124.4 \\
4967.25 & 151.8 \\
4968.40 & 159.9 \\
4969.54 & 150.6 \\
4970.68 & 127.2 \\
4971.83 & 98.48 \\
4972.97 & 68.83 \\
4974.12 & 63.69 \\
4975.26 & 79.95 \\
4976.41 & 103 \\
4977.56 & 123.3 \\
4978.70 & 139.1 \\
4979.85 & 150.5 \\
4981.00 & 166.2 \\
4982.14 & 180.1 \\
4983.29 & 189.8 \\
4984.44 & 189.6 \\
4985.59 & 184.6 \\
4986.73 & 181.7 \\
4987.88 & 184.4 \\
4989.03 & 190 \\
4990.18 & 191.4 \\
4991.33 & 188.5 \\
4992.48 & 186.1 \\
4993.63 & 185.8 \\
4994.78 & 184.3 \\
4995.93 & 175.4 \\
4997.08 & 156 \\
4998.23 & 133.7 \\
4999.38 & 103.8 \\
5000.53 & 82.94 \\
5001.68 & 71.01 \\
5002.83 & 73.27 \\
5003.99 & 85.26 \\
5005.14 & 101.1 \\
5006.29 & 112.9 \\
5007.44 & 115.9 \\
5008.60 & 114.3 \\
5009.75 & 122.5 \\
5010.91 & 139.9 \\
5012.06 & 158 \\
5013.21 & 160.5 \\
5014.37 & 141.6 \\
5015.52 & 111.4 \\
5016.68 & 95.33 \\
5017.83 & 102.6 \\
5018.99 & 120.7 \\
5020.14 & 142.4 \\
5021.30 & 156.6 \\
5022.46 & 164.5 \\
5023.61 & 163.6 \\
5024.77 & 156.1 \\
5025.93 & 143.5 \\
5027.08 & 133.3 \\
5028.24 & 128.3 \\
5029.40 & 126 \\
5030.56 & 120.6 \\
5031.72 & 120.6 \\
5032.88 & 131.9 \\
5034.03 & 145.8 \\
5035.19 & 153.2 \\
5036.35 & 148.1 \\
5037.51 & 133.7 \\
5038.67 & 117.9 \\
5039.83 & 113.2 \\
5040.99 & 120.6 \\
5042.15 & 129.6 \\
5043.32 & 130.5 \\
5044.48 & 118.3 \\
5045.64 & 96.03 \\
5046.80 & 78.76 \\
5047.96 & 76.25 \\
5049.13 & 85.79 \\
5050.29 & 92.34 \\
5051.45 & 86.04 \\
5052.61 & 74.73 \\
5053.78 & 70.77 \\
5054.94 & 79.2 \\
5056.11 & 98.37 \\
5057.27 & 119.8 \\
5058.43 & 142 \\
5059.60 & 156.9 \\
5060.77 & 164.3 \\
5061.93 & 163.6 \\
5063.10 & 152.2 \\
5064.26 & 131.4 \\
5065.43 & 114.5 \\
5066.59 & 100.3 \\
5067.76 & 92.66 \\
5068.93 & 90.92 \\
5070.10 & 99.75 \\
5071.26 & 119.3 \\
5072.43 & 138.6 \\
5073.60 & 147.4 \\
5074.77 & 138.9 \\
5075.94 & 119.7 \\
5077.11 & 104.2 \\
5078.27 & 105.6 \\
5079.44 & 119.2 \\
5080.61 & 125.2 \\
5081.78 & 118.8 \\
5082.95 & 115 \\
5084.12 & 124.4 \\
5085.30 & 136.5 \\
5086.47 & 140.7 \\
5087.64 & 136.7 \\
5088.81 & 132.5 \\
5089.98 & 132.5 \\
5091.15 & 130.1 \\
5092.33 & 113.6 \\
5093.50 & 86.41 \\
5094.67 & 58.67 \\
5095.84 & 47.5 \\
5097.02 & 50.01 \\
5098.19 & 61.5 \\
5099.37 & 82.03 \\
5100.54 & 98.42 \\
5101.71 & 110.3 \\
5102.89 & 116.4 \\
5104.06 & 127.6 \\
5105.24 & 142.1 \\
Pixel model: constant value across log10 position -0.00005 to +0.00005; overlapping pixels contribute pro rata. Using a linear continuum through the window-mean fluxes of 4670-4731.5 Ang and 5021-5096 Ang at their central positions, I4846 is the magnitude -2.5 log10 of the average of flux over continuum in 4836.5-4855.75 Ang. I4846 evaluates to 0.30 mag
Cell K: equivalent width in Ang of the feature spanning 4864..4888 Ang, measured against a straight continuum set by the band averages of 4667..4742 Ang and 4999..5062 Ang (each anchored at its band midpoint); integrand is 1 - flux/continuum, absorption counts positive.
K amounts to 2.2 Ang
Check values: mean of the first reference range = 171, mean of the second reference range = 120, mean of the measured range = 131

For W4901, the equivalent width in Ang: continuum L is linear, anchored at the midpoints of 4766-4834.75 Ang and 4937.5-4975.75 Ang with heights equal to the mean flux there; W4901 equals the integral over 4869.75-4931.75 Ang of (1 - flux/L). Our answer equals 1.1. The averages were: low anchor 149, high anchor 129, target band 134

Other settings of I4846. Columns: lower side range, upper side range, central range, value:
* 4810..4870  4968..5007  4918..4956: -0.04 mag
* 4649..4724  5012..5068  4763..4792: -0.15 mag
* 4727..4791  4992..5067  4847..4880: 0.46 mag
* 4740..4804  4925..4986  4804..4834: 0.50 mag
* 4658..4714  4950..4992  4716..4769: -0.16 mag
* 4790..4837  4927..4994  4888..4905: 0.05 mag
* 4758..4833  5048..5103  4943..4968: 0.01 mag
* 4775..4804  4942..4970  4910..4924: -0.09 mag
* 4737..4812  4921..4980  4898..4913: -0.13 mag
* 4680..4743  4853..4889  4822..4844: 0.30 mag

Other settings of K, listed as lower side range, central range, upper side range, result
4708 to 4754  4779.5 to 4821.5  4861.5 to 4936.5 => 0.4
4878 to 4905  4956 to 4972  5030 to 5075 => 0.1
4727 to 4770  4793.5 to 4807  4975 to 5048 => 1.0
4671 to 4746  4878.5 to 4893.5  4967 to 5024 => 3.8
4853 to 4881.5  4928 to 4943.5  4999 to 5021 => -1.6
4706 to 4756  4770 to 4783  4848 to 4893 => -2.3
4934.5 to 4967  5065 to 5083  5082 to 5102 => -1.4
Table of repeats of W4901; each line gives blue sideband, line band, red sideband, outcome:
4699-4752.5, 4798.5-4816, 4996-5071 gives 2.13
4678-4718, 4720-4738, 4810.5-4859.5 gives 1.70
